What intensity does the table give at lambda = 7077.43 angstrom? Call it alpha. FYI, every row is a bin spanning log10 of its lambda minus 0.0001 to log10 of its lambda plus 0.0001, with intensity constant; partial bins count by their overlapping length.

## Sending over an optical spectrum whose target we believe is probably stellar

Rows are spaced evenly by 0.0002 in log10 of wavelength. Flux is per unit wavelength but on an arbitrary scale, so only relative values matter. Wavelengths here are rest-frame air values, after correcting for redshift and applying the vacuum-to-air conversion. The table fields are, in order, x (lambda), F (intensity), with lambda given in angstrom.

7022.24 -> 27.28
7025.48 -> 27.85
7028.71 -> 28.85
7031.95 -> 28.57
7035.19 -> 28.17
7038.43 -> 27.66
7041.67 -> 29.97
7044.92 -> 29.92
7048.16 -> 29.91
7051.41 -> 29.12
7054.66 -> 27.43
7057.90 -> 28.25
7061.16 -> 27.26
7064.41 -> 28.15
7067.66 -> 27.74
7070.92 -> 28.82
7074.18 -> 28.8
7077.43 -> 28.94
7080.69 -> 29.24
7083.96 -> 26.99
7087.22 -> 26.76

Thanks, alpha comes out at 28.94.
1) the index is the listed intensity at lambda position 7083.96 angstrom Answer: 26.99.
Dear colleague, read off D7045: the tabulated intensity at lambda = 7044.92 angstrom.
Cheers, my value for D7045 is 29.92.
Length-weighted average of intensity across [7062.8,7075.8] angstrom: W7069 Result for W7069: 28.4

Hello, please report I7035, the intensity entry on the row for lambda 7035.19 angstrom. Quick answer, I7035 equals 28.17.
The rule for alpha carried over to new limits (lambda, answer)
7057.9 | 28.25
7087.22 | 26.76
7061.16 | 27.26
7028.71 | 28.85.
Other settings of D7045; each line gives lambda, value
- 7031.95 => 28.57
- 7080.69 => 29.24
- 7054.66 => 27.43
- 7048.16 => 29.91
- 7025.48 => 27.85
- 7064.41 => 28.15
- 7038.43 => 27.66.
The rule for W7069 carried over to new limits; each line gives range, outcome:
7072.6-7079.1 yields 28.9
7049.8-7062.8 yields 28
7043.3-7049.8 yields 29.9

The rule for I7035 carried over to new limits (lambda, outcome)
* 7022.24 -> 27.28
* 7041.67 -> 29.97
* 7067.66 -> 27.74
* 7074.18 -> 28.8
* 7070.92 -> 28.82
